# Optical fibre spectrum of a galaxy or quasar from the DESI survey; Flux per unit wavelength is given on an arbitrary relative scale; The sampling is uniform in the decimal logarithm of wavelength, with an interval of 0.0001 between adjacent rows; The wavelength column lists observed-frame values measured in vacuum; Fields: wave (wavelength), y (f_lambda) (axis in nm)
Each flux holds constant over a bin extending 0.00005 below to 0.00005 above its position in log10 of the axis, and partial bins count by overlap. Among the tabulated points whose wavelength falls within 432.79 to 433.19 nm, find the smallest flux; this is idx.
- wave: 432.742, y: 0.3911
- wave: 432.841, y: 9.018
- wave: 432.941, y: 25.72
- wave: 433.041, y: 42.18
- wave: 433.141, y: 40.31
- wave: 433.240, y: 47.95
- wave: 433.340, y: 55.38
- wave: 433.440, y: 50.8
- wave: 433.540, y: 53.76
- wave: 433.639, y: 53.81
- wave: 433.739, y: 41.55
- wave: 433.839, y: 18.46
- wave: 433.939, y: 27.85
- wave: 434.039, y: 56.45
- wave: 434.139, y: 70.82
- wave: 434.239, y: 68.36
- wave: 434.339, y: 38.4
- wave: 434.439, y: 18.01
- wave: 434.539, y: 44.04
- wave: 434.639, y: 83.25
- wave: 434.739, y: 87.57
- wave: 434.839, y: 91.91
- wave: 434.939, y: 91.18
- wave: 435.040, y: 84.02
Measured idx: 9.018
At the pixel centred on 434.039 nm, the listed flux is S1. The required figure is 56.45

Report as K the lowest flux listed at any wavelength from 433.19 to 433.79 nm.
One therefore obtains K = 41.55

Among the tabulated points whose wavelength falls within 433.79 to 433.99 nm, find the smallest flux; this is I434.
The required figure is 18.46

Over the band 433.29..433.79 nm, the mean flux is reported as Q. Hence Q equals 51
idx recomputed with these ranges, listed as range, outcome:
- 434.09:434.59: 18.01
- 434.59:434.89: 83.25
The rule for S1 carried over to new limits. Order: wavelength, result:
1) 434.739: 87.57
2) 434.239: 68.36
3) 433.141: 40.31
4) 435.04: 84.02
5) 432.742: 0.3911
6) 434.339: 38.4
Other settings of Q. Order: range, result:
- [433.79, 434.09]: 34.4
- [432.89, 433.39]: 42.2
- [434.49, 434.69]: 63.9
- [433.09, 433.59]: 49.7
